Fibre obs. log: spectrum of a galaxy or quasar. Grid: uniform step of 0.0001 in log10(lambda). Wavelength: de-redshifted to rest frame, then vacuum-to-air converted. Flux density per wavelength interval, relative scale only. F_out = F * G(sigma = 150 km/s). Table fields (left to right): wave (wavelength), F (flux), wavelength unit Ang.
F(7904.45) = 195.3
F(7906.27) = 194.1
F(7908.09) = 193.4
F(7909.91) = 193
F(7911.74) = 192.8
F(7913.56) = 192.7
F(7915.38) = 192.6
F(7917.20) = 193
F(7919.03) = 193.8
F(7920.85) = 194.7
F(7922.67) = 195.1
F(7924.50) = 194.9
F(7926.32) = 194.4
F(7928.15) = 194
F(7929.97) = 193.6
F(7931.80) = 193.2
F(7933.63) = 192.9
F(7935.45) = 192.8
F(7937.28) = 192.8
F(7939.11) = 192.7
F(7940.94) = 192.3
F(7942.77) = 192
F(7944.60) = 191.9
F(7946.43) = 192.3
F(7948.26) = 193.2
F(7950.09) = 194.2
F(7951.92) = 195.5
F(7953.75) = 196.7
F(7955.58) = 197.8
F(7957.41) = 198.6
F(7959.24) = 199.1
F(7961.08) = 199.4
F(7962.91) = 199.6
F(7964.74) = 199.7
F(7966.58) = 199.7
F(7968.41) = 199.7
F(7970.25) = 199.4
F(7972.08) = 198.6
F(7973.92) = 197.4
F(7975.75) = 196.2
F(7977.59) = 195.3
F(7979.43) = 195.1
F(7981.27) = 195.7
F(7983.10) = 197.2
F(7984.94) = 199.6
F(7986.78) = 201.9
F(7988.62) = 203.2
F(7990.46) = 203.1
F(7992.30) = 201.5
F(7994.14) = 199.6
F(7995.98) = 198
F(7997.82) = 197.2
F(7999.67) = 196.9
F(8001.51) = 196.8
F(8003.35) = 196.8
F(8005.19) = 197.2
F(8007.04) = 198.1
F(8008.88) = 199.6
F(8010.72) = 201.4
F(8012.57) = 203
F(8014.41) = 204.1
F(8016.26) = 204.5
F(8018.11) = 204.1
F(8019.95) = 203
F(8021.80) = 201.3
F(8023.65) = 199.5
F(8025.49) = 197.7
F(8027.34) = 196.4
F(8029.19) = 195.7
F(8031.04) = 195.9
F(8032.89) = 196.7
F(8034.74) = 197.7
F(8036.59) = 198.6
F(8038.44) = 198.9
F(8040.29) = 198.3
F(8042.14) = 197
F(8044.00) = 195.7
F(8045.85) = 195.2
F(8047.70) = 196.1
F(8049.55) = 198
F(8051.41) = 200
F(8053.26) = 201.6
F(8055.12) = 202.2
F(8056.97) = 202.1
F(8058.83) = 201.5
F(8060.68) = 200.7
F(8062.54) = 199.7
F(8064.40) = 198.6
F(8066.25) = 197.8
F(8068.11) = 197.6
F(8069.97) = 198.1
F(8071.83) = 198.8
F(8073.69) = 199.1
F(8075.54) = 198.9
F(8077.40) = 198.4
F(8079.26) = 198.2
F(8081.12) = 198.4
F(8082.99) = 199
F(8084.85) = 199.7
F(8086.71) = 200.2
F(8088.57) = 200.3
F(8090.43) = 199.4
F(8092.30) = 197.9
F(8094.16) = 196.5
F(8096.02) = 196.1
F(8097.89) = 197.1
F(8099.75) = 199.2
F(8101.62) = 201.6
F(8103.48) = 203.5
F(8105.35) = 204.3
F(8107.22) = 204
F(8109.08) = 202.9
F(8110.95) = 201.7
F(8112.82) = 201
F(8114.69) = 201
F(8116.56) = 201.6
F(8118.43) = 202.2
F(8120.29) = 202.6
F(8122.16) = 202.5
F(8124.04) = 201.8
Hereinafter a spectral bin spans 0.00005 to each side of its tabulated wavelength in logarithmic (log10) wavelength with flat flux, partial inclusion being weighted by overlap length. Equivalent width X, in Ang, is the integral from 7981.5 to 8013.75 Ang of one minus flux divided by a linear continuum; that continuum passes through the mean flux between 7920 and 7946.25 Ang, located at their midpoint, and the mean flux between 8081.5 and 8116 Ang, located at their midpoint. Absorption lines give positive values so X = -0.6 Ang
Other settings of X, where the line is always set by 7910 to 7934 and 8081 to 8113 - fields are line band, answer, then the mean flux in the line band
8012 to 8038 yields -0.31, 200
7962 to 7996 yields -0.57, 199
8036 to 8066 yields -0.08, 199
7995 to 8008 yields -0.05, 197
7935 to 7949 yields 0.13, 192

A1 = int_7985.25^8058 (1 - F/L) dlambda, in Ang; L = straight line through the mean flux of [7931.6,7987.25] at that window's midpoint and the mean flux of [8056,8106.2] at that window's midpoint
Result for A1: -0.6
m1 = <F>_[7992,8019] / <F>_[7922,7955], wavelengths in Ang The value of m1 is 1.0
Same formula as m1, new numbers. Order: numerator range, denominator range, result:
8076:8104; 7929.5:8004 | 1.01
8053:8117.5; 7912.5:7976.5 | 1.02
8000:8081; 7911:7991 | 1.02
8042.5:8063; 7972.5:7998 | 1.00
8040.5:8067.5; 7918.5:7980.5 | 1.02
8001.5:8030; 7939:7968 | 1.02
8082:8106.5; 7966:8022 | 1.00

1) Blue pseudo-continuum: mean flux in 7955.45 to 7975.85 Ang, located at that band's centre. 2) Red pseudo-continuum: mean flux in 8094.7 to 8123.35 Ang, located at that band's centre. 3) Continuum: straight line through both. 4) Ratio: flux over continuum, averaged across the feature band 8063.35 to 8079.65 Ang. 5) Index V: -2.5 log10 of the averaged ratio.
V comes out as 0.01 mag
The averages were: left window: 199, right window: 201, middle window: 198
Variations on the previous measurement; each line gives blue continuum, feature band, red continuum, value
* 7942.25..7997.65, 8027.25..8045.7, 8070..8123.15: 0.011 mag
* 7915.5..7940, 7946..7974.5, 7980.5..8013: -0.008 mag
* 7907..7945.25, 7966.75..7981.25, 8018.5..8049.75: -0.011 mag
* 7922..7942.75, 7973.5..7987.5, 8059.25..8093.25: -0.011 mag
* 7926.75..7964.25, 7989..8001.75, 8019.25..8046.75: -0.015 mag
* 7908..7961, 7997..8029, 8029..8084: -0.016 mag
